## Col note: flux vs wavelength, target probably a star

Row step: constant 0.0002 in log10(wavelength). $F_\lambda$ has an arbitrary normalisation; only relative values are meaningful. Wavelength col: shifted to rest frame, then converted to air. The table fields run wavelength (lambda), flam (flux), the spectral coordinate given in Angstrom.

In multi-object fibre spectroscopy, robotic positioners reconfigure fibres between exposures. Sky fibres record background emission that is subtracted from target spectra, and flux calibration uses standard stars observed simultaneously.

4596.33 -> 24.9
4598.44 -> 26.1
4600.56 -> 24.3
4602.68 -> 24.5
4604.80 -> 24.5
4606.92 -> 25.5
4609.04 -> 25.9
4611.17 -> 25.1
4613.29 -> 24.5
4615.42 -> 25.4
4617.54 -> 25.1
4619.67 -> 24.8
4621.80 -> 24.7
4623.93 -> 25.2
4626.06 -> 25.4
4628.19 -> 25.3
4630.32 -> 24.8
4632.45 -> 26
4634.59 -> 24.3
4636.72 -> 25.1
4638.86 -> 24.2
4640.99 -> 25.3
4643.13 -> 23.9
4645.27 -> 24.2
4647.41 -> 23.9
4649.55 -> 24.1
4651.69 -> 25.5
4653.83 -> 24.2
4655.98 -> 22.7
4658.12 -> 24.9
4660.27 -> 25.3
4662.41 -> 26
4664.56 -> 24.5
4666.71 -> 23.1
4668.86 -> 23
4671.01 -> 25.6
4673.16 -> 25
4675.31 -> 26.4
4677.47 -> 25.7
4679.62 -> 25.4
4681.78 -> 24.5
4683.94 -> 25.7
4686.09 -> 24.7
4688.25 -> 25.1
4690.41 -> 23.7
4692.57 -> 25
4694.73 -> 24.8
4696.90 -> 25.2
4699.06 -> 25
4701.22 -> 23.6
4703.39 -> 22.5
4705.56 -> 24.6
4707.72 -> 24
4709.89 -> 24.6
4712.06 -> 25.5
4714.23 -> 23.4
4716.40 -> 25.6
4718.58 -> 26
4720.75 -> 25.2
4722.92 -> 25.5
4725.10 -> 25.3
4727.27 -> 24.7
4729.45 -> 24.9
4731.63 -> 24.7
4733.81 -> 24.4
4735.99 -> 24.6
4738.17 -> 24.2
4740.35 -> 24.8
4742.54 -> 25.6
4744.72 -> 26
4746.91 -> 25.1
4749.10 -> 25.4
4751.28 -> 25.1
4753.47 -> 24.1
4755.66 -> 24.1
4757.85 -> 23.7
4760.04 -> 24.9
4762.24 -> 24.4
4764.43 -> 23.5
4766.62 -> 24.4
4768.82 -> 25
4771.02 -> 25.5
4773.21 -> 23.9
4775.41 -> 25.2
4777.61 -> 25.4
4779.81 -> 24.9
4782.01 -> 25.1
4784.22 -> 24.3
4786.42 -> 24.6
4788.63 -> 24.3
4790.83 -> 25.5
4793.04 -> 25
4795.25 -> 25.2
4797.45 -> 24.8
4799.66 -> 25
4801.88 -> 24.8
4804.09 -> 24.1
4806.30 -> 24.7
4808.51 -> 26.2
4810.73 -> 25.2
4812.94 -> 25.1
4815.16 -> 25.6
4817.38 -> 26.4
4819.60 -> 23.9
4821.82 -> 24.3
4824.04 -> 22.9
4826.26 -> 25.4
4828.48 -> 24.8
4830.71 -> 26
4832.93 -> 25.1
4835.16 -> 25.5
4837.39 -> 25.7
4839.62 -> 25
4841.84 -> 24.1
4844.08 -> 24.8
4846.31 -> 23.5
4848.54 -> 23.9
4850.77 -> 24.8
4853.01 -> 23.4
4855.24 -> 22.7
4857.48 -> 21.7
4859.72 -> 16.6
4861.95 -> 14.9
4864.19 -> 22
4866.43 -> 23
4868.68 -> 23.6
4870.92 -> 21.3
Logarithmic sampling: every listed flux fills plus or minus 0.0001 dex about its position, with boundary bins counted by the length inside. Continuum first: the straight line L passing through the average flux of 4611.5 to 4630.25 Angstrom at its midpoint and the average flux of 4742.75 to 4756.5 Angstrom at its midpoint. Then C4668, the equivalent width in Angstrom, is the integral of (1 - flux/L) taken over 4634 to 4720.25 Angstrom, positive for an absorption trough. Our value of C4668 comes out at 1.3 Angstrom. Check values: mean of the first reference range 25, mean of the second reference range 25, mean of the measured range 24.7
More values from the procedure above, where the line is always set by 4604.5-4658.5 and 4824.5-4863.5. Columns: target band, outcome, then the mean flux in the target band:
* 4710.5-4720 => -0.3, 25.1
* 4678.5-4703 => -0.3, 24.7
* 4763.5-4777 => -0.4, 24.6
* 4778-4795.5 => -0.8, 24.9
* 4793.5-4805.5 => -0.6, 24.8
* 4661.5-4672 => 0.1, 24.4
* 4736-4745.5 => -0.4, 25.1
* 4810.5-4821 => -0.7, 25.2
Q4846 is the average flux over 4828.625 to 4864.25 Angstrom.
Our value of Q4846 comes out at 23.2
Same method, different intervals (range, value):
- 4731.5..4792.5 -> 24.7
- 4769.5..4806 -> 24.8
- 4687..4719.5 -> 24.6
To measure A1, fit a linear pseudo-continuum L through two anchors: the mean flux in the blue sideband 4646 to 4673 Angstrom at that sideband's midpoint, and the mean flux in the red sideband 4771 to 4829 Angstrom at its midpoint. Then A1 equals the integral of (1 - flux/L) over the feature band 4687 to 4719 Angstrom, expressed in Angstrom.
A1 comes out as 0.03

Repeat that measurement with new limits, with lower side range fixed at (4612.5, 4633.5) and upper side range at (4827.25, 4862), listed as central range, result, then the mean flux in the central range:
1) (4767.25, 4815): -2.0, 24.9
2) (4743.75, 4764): -0.4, 24.7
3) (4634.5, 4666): 0.5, 24.5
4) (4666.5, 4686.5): -0.2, 25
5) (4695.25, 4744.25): -0.6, 24.7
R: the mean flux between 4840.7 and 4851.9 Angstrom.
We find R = 24.2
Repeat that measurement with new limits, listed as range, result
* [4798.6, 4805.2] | 24.6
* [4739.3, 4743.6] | 25.2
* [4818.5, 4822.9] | 24.1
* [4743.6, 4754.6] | 25.1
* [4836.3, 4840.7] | 25.3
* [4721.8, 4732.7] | 25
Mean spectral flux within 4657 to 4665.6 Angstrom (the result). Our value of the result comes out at 25.2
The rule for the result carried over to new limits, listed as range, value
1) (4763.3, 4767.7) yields 24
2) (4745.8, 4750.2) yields 25.2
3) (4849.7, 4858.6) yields 23.1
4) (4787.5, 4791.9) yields 24.9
